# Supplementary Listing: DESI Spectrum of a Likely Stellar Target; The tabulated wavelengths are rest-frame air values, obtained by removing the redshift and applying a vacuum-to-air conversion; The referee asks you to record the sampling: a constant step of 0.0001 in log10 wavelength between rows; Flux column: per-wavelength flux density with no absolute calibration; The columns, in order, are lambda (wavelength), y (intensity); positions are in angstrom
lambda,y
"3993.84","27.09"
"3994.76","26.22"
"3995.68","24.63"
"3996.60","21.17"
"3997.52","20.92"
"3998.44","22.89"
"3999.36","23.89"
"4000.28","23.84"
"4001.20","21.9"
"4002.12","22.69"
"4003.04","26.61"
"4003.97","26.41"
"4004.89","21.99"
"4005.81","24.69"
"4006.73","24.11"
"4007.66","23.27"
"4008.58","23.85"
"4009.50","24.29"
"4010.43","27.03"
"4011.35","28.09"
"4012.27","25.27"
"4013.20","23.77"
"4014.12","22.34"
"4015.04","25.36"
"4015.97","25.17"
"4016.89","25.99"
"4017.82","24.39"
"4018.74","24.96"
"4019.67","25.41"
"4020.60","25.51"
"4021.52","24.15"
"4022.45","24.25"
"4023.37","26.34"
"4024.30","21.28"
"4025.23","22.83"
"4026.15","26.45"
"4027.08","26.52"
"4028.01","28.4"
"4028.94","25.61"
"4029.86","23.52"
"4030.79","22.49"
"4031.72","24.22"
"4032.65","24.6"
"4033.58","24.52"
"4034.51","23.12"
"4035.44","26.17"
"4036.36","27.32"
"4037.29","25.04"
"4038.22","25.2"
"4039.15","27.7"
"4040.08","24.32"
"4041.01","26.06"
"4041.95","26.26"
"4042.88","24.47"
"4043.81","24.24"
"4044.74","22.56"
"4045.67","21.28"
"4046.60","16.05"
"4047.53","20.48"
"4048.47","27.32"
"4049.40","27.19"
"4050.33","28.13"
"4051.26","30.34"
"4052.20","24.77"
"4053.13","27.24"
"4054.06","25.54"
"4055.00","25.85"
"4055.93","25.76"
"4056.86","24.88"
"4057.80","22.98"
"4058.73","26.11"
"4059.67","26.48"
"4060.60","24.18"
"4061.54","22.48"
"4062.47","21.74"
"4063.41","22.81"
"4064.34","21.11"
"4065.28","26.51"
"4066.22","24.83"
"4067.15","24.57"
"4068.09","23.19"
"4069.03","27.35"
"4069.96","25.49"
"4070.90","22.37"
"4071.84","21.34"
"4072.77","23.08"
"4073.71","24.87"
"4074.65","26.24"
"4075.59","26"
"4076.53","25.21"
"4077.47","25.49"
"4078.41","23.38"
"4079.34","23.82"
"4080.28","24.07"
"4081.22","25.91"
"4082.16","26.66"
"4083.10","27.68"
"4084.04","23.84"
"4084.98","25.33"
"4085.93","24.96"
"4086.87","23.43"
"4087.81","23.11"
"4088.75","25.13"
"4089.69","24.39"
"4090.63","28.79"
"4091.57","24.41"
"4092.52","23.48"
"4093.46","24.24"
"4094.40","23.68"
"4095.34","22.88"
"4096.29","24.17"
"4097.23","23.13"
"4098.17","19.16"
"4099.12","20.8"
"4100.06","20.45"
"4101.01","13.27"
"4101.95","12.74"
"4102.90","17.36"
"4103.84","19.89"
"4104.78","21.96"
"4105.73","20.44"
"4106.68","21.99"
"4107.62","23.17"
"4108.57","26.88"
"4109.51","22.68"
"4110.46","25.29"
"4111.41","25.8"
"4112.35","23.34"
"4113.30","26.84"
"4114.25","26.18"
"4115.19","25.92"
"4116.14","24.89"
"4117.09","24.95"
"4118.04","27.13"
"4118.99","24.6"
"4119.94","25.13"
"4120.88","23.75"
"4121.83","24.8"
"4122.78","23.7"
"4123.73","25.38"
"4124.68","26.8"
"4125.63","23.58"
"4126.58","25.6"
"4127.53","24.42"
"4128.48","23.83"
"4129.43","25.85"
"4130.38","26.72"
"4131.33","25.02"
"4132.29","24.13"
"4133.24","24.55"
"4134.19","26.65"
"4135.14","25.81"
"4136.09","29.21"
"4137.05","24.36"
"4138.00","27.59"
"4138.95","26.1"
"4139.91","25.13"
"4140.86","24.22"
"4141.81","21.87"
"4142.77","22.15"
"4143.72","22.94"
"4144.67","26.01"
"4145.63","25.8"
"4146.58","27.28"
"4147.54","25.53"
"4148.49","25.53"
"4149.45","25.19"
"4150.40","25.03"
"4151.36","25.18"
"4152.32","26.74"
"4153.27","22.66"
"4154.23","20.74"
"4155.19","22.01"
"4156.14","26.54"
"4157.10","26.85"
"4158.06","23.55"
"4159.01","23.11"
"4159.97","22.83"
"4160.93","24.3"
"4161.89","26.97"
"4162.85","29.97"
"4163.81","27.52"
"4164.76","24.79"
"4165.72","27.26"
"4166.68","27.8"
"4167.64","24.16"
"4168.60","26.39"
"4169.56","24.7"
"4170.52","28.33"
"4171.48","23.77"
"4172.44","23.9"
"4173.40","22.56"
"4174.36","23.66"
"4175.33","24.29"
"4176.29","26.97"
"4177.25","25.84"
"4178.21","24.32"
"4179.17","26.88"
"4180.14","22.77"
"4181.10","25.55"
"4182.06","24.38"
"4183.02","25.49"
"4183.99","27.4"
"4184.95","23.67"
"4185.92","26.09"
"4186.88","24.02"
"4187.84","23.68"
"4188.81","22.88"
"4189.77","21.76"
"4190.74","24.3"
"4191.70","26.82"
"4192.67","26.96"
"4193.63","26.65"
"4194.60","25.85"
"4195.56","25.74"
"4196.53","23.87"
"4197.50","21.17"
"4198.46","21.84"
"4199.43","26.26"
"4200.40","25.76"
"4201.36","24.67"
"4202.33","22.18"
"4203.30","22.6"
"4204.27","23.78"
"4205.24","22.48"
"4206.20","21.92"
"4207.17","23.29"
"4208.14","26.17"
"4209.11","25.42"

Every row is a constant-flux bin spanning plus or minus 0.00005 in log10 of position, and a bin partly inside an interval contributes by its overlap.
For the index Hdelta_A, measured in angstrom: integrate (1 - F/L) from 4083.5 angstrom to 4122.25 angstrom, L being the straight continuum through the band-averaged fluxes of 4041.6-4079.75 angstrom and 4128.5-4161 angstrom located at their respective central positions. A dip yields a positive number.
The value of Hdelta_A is 2.2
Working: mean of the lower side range 24.5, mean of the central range 23.3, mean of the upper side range 24.9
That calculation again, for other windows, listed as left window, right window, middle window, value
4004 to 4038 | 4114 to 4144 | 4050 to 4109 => 2.7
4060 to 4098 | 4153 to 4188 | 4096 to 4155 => 1.7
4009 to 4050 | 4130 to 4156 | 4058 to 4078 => 0.4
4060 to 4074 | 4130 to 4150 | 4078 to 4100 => 0.1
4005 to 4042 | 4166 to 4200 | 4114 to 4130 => -0.1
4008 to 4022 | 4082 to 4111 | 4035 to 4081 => -1.7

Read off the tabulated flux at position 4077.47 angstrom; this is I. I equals 25.49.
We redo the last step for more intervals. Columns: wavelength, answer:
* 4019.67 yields 25.41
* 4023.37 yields 26.34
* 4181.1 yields 25.55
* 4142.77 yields 22.15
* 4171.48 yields 23.77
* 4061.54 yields 22.48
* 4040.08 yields 24.32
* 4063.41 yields 22.81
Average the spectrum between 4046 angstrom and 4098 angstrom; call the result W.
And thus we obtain 24.6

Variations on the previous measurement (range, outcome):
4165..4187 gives 25.2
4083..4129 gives 23.5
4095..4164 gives 24.2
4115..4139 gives 25.4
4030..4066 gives 24.7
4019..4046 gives 24.8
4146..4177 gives 25.2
